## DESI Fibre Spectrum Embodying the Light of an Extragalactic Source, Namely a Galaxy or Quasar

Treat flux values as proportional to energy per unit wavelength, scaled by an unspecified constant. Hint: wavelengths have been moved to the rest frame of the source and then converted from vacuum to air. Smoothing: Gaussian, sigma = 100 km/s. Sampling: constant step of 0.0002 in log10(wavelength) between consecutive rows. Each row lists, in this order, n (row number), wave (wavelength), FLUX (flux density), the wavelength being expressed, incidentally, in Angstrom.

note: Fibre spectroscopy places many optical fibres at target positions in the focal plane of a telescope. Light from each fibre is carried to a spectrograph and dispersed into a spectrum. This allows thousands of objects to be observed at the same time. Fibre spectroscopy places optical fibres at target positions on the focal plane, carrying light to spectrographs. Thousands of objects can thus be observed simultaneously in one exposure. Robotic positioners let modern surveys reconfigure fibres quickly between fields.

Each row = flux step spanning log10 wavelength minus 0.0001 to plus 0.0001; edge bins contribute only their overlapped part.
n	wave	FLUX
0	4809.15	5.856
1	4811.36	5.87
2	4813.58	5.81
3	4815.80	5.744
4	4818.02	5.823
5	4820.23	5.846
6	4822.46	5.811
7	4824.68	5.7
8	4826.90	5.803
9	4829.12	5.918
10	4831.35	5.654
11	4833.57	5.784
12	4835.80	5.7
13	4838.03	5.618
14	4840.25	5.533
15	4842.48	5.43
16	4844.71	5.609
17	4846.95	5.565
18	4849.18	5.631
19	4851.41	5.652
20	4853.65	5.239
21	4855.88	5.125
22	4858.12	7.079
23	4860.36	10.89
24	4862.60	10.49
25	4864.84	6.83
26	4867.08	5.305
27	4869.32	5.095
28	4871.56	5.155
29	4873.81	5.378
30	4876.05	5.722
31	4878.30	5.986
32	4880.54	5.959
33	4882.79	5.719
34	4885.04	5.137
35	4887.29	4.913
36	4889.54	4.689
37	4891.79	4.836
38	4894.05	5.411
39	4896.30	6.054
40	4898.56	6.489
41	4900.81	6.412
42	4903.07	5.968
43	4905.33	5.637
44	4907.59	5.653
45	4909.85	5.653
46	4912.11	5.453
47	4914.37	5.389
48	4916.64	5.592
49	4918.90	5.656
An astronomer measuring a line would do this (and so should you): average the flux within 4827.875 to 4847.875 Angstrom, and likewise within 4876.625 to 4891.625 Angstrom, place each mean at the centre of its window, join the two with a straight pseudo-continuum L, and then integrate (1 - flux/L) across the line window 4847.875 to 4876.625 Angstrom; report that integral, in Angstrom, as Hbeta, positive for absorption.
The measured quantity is -4.9 Angstrom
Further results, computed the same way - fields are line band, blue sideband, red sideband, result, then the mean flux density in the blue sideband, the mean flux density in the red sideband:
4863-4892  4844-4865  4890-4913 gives 3.3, 6.83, 5.73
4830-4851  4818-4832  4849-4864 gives 2.8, 5.8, 7.25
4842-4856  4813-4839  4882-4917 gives 0.5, 5.77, 5.56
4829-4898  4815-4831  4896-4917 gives -1.2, 5.8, 5.83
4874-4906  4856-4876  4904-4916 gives 2.6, 6.86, 5.56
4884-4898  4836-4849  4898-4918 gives 1.2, 5.57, 5.78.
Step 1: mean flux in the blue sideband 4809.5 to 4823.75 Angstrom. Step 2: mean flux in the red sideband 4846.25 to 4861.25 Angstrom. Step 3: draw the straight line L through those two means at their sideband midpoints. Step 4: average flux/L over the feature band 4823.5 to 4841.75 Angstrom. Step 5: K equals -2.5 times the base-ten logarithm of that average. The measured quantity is 0.067 mag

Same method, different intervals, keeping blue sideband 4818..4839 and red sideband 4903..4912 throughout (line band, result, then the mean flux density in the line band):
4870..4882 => 0.02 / 5.62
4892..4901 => -0.05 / 5.93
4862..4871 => -0.16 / 6.62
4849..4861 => -0.14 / 6.51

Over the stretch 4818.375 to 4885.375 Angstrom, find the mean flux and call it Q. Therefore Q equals 6.02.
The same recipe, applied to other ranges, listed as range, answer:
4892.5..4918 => 5.77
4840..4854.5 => 5.52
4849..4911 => 6.01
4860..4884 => 6.45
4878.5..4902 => 5.58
